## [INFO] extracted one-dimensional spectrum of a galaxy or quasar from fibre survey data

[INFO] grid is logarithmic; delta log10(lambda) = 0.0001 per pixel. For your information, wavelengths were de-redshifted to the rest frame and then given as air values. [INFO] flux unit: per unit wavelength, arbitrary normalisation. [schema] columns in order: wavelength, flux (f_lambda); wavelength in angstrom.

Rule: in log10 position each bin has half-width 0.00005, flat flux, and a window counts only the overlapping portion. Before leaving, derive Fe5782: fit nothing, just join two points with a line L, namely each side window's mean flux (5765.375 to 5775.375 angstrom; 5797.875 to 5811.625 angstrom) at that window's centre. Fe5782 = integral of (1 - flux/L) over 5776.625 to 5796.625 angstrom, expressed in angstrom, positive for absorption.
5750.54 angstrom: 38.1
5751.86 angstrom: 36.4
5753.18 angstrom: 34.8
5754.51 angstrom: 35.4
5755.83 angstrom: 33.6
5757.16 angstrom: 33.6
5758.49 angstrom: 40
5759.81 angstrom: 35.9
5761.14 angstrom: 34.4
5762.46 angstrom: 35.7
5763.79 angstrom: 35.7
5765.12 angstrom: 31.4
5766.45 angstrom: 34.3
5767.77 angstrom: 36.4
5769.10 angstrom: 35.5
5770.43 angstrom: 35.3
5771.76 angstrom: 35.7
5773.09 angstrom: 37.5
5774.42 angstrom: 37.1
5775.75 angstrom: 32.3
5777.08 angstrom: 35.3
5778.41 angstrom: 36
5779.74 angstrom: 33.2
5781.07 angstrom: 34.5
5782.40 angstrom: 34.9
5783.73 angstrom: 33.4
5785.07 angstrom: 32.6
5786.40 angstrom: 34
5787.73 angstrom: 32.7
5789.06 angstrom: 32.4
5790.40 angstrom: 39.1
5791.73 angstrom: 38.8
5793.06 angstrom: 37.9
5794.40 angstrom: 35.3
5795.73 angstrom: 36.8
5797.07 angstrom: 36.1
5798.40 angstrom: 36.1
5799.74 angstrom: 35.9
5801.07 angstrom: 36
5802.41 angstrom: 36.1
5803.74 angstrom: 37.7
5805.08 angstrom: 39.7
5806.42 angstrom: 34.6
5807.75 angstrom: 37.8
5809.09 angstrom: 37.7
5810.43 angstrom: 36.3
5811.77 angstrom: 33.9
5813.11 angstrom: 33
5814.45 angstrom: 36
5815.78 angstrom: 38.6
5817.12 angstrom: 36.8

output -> 0.6 angstrom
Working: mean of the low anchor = 35.7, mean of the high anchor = 36.7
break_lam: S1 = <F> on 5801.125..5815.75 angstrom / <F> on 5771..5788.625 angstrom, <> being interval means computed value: 1.05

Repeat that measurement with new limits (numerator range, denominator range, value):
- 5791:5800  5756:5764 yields 1.03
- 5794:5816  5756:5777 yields 1.03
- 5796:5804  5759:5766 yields 1.04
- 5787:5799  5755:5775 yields 1.02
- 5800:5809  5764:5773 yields 1.06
